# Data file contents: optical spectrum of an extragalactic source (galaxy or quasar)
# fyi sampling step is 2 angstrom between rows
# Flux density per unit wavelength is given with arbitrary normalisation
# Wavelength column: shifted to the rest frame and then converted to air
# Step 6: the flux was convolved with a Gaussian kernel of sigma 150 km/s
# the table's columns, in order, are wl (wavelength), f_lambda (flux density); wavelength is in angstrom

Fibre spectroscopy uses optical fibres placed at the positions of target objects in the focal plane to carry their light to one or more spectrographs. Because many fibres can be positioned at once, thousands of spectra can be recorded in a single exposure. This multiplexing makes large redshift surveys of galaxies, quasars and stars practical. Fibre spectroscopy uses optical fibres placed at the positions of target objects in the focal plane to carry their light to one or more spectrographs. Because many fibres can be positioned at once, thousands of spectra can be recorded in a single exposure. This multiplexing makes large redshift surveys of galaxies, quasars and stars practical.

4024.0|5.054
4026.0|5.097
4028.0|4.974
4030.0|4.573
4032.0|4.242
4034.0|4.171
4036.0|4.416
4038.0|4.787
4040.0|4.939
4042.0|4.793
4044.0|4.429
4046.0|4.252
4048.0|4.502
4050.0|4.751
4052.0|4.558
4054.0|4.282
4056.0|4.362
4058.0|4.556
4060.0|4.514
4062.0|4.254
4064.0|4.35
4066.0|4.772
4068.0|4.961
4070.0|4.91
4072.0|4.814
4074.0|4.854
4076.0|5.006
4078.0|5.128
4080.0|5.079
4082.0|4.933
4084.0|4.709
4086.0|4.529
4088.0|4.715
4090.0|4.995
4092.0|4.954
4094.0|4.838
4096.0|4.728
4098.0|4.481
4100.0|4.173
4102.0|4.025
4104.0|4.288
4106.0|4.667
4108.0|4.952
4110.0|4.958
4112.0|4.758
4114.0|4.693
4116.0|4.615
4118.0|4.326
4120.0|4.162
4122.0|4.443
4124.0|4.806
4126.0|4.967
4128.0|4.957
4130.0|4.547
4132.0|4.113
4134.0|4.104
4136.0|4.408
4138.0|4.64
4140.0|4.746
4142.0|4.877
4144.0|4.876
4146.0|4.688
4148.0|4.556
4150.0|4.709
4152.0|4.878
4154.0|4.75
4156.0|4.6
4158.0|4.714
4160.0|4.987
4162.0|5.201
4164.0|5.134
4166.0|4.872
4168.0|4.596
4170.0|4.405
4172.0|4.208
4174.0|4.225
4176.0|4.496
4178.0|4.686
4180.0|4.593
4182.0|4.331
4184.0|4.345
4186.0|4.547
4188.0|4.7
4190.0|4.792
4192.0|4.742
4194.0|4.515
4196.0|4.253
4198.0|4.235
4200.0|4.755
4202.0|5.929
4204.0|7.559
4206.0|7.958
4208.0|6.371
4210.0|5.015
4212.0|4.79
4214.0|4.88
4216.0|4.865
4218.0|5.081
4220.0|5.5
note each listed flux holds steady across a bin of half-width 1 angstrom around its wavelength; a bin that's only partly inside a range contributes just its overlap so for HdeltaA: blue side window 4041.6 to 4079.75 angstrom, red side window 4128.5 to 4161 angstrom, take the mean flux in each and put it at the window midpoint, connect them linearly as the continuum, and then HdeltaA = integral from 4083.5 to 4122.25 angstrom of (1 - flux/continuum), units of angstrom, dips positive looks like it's 0.3 angstrom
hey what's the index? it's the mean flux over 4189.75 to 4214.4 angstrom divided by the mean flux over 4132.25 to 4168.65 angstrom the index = 1.14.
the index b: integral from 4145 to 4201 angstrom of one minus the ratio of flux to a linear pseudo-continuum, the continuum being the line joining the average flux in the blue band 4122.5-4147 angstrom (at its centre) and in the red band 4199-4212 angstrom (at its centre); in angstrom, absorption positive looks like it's 8.3 angstrom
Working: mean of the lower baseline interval 4.64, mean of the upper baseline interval 6.15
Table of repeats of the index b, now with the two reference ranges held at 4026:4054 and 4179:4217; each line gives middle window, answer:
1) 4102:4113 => 0.33 angstrom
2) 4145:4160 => 0.73 angstrom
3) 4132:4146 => 0.96 angstrom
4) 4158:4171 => 0.38 angstrom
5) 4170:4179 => 1.13 angstrom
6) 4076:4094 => -0.59 angstrom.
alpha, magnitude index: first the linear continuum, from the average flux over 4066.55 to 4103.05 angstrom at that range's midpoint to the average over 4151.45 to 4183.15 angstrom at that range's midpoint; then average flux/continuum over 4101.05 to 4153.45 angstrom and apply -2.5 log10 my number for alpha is 0.02 mag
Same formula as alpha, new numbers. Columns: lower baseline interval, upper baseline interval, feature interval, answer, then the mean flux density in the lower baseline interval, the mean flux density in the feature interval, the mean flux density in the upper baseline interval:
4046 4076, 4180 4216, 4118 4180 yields 0.07 mag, 4.6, 4.64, 5.14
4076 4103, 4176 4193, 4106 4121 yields 0.01 mag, 4.73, 4.64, 4.59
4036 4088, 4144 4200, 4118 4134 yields 0.03 mag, 4.68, 4.53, 4.63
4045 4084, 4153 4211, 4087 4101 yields 0.01 mag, 4.68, 4.7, 4.95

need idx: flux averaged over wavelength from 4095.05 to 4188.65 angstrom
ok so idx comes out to 4.61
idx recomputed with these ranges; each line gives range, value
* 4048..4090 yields 4.7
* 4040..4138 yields 4.63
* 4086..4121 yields 4.61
